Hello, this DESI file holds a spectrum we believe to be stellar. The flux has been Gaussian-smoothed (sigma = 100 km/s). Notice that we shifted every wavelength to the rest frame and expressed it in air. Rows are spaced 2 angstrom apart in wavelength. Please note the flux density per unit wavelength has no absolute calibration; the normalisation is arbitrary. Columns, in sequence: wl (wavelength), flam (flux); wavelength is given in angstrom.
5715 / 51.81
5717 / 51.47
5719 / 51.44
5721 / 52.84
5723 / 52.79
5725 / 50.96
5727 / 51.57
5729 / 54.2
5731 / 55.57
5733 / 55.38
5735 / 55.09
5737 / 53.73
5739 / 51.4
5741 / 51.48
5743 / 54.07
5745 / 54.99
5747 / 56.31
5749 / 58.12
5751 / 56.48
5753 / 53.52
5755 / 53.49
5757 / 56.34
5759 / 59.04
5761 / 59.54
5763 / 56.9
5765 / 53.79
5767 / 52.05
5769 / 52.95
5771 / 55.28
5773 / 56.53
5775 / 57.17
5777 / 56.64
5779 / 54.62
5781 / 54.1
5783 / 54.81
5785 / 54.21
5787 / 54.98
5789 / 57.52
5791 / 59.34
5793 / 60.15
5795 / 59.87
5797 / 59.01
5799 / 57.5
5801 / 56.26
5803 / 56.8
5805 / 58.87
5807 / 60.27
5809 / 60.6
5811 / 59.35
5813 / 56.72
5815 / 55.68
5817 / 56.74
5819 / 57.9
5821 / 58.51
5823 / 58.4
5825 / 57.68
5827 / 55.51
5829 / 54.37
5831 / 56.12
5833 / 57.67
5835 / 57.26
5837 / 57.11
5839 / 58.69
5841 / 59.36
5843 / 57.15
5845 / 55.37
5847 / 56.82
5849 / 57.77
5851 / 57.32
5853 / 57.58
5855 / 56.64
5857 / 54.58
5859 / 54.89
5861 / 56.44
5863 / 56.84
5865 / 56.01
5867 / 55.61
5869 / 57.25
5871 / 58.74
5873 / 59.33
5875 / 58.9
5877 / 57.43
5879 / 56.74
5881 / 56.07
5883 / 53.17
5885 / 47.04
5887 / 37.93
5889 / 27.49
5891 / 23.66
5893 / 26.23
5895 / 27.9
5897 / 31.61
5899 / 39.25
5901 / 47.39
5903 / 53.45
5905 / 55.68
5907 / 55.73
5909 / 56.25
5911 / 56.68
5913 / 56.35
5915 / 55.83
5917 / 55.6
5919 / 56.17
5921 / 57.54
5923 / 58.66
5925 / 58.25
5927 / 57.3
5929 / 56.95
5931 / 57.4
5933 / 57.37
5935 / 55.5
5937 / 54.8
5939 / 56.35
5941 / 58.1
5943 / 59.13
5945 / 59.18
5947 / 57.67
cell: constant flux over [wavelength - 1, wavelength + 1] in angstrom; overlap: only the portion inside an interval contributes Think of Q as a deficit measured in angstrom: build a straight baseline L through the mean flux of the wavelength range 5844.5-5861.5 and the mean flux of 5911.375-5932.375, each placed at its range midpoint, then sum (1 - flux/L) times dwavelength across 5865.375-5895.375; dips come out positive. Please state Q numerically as 4.8 angstrom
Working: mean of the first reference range 56.4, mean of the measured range 47.5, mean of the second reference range 57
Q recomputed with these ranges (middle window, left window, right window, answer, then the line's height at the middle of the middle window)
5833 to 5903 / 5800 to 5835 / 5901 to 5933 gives 7.19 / 56.9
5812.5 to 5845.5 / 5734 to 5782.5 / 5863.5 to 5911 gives -3.77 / 51.3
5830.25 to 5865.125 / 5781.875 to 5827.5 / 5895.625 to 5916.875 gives -1.40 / 54.7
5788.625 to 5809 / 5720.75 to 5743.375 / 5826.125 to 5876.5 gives -1.24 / 55.3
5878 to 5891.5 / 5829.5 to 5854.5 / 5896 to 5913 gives 2.19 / 52.2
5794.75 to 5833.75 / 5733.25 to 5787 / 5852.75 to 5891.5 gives -2.80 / 53.8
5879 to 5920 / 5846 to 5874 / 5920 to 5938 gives 7.73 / 57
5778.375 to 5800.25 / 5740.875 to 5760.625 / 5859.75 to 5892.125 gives -1.08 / 54.3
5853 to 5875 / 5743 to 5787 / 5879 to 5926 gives -3.02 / 49.9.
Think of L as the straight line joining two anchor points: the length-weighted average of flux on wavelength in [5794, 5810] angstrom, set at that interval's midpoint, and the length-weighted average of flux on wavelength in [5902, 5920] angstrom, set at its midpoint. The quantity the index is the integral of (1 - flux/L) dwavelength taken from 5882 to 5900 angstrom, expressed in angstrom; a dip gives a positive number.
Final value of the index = 6.8 angstrom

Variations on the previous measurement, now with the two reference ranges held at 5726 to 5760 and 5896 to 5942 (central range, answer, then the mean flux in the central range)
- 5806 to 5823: -1.1 angstrom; 58.2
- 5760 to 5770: -0.1 angstrom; 55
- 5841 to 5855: -0.7 angstrom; 57.1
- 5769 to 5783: -0.2 angstrom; 55.5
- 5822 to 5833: -0.4 angstrom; 56.5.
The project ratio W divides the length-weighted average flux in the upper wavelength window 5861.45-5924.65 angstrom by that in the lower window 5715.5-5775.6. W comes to 0.92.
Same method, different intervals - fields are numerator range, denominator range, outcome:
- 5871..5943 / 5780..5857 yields 0.89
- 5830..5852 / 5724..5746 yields 1.07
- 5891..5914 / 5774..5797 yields 0.79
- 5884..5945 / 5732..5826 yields 0.89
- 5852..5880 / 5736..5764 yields 1.03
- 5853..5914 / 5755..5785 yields 0.90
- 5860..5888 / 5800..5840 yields 0.95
